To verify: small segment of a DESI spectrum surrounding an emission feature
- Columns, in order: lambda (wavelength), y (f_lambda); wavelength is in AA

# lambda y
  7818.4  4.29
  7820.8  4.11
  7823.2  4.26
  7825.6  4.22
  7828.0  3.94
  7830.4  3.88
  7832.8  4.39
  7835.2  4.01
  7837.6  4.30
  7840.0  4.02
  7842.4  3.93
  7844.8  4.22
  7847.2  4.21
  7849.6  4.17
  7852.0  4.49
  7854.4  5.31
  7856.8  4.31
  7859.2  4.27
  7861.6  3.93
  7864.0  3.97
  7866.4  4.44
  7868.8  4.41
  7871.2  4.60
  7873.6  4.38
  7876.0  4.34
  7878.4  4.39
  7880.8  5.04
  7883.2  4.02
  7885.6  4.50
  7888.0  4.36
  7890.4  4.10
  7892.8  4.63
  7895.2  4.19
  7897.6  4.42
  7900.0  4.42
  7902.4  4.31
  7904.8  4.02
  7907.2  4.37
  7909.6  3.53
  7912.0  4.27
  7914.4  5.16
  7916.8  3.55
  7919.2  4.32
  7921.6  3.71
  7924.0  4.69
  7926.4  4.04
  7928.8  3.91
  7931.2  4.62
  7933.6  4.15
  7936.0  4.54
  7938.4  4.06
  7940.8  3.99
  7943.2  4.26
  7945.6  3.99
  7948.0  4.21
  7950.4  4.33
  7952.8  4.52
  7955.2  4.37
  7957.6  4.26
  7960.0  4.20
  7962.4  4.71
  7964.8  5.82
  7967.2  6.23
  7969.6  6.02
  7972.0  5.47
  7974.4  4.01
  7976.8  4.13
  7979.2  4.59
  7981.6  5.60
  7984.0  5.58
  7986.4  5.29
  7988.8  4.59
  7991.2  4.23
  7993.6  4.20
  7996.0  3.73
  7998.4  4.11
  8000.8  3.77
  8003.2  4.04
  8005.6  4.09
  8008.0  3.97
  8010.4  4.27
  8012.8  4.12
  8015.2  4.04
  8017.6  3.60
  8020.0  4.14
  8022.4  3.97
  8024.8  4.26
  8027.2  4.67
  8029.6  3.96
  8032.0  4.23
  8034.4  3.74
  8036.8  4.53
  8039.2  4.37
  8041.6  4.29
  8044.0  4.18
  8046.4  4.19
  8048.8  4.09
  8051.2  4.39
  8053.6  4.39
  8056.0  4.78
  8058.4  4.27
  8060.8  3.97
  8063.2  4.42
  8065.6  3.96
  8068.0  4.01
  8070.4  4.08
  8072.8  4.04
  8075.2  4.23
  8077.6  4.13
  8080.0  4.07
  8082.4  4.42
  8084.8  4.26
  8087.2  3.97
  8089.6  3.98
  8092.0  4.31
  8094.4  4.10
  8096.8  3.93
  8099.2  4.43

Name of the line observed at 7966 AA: [S II] 6716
